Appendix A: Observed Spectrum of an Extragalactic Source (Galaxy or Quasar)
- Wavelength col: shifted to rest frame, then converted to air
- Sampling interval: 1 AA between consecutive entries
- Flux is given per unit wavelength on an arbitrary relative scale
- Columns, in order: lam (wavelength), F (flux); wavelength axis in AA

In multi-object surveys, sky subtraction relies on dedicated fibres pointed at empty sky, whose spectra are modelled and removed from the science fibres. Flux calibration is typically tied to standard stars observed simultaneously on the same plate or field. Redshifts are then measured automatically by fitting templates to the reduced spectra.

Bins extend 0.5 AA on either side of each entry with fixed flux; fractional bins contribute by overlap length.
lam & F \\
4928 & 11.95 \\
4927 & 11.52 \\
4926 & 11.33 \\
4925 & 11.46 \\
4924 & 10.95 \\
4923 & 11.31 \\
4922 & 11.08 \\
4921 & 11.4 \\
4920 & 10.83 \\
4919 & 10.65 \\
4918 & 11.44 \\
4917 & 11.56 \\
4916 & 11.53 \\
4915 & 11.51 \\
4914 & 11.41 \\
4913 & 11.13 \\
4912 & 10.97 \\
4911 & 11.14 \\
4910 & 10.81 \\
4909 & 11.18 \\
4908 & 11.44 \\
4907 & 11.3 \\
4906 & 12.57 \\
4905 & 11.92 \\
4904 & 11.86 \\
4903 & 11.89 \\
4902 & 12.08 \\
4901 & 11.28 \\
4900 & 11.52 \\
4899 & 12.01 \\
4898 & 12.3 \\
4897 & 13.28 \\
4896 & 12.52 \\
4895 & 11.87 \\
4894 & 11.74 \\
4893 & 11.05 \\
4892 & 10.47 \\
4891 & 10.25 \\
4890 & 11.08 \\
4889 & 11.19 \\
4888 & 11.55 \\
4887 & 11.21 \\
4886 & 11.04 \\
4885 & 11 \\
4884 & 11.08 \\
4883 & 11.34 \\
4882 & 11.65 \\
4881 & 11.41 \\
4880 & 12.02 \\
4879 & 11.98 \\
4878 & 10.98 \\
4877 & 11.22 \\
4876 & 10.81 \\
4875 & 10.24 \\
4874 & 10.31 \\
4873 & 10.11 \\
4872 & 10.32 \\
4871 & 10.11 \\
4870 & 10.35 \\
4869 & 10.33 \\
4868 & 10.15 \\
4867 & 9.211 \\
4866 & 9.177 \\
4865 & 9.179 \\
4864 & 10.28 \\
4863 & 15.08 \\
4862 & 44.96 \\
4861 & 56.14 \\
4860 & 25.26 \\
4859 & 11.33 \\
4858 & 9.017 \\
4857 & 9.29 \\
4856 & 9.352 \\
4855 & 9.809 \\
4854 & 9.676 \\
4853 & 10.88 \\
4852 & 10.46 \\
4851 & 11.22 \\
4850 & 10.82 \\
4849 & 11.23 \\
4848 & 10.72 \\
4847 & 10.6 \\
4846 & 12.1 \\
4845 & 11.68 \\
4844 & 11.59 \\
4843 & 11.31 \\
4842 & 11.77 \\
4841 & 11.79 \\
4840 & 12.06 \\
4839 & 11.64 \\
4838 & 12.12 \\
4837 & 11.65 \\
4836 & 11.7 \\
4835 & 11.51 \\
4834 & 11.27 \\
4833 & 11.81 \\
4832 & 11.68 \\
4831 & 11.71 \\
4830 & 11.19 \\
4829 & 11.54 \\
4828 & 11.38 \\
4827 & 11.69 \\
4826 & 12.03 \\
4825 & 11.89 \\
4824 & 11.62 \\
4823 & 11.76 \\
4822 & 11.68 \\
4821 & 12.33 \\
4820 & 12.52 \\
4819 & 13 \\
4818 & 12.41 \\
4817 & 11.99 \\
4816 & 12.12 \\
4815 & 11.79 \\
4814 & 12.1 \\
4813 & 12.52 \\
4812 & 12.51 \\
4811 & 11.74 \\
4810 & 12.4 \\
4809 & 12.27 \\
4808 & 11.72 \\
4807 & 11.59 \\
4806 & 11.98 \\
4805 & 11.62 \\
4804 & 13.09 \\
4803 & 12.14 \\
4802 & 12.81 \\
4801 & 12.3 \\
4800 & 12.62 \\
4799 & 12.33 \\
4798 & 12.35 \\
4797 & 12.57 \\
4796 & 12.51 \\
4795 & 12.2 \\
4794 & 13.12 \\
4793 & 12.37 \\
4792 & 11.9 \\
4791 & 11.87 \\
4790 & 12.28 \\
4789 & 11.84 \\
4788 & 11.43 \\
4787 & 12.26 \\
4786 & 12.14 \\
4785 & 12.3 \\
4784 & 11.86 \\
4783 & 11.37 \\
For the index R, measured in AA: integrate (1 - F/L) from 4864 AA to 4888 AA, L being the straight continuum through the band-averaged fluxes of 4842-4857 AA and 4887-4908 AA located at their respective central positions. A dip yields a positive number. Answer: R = 1.3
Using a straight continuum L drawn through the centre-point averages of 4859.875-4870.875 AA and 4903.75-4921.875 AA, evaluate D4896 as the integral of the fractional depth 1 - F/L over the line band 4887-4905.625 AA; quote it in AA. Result 2.9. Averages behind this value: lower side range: 18.6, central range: 11.7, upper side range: 11.4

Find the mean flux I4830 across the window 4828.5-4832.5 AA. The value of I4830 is 11.5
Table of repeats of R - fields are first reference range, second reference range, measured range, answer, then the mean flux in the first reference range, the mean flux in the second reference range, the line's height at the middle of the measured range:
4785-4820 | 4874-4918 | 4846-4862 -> -4.7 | 12.2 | 11.4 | 11.8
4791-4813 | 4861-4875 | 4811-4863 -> 1.0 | 12.3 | 14.5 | 13.5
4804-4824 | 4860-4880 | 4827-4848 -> 2.7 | 12.1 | 15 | 13.3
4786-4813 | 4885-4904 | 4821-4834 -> 0.4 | 12.2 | 11.6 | 12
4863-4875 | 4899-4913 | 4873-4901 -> -1.3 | 10.2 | 11.5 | 10.8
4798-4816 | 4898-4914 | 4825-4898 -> -3.3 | 12.2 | 11.6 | 11.9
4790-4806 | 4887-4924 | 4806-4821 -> 0.1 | 12.4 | 11.5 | 12.2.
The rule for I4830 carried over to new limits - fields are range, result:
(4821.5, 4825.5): 11.7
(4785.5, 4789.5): 11.9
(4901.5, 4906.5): 12.1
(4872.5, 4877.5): 10.5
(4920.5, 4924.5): 11.2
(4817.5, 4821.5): 12.6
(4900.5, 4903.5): 11.8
